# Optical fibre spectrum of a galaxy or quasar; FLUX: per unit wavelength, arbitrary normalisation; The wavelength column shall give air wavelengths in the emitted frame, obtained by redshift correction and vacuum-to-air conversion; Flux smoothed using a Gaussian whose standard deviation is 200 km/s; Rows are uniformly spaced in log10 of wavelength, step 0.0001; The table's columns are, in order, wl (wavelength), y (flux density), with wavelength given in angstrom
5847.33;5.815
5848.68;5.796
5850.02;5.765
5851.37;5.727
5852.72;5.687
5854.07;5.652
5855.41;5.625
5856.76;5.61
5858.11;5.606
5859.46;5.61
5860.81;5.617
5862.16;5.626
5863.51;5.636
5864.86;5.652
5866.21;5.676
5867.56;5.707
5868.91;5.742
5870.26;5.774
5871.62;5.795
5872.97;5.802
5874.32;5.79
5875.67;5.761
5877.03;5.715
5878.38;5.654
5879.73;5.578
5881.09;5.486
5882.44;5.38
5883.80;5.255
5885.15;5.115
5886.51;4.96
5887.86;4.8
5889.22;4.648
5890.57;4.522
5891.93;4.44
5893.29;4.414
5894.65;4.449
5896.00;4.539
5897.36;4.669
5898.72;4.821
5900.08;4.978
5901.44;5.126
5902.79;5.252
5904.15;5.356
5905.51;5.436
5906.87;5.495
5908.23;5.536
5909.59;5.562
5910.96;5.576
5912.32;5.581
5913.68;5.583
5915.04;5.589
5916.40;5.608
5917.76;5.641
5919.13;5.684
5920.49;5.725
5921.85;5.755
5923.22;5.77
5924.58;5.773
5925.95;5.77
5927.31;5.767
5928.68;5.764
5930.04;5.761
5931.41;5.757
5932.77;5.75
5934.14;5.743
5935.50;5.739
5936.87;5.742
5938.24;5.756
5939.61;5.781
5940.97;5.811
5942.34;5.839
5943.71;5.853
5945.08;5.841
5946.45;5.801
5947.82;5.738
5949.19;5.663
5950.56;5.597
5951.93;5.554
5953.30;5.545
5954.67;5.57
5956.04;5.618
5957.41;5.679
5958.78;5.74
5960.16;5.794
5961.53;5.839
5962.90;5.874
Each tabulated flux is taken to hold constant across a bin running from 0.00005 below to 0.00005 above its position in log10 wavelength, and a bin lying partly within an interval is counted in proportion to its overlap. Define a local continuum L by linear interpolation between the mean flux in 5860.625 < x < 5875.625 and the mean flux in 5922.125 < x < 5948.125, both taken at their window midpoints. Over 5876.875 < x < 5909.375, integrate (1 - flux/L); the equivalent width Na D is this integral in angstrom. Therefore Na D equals 3.8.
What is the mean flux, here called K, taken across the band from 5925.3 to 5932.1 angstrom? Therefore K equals 5.77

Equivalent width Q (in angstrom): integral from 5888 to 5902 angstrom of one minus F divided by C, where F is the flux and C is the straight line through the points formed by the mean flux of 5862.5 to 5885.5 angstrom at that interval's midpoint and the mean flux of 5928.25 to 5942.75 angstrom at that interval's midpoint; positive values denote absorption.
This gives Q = 2.5 angstrom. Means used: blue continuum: 5.63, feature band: 4.66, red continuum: 5.77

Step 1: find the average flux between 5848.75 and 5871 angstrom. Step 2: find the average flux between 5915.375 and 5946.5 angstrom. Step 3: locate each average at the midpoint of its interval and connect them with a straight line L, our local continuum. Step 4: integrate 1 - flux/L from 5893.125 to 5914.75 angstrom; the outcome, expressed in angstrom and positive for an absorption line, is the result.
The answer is 2.1 angstrom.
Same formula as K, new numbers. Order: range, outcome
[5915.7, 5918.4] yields 5.63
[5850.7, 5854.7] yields 5.68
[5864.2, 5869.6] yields 5.7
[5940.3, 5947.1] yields 5.82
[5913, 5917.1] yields 5.6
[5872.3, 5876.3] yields 5.79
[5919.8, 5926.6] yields 5.76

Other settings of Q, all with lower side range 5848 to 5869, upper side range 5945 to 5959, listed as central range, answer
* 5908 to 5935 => -0.12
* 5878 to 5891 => 1.21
